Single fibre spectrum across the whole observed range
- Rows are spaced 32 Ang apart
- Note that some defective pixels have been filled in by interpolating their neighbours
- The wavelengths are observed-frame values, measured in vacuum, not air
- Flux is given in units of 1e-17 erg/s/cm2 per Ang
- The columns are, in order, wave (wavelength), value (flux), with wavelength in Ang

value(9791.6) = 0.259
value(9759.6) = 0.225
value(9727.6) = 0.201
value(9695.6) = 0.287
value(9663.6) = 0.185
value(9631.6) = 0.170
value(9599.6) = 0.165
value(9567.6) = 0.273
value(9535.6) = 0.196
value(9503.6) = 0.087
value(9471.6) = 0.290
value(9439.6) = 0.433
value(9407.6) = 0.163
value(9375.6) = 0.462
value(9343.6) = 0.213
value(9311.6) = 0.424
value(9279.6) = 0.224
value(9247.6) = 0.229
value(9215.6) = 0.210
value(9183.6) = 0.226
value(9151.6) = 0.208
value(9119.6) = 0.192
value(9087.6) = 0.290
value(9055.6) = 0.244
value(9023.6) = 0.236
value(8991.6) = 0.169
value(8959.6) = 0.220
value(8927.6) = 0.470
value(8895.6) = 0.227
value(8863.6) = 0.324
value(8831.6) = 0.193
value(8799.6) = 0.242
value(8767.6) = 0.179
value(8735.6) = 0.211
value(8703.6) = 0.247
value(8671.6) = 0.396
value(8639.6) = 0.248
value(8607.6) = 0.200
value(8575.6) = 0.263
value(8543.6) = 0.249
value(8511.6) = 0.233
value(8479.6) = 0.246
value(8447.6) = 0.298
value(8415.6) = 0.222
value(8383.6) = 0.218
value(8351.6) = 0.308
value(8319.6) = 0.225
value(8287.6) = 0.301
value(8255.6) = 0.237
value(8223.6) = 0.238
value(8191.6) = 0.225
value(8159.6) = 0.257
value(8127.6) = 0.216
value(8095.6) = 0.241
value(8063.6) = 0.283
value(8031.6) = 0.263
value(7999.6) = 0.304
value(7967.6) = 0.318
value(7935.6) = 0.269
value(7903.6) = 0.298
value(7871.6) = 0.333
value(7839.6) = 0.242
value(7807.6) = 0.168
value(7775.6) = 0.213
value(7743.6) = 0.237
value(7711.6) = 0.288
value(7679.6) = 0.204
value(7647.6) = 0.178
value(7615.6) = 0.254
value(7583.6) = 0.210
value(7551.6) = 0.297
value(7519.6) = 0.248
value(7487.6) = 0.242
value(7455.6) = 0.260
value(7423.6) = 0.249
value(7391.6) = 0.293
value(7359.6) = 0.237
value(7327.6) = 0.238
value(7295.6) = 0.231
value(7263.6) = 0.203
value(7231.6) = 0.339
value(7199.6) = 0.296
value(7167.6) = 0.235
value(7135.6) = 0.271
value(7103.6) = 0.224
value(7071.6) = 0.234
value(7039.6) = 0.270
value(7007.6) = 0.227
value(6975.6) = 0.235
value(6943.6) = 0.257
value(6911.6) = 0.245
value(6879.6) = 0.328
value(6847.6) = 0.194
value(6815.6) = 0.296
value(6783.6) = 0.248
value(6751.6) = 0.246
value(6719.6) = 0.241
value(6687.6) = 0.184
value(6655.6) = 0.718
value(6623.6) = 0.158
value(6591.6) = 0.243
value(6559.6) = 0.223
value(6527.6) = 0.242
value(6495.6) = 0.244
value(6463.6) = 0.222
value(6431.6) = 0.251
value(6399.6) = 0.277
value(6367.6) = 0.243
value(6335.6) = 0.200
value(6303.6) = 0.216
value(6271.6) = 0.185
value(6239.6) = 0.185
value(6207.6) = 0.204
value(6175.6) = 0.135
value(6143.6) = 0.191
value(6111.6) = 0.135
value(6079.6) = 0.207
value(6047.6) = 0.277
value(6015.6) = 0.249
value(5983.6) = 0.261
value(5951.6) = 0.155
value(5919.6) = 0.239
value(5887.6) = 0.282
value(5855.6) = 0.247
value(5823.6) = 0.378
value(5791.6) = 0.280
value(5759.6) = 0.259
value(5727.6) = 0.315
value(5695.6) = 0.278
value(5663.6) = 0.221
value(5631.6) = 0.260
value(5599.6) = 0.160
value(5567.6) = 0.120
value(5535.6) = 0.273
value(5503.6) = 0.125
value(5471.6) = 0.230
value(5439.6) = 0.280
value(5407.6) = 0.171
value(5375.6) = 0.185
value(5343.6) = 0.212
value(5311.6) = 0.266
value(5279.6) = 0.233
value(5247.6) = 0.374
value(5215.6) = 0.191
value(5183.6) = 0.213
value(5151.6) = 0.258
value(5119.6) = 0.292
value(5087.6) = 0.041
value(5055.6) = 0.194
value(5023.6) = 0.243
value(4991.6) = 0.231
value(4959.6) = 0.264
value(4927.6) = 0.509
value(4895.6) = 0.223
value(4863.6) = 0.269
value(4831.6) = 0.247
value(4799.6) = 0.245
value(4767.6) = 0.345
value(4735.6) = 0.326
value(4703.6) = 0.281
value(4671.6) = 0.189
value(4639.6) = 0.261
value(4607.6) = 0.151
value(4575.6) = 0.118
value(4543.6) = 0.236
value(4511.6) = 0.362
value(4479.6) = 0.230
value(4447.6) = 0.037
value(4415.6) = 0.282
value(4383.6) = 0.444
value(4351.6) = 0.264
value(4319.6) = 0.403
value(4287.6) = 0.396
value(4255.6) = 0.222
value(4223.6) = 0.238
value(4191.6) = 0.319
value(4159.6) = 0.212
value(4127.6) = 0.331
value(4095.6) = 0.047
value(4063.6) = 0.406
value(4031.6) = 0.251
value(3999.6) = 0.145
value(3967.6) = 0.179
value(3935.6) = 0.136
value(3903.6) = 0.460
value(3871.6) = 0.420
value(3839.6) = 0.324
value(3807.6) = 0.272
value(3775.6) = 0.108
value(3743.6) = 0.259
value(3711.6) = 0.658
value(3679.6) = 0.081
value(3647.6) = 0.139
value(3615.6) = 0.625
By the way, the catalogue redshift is 0.78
